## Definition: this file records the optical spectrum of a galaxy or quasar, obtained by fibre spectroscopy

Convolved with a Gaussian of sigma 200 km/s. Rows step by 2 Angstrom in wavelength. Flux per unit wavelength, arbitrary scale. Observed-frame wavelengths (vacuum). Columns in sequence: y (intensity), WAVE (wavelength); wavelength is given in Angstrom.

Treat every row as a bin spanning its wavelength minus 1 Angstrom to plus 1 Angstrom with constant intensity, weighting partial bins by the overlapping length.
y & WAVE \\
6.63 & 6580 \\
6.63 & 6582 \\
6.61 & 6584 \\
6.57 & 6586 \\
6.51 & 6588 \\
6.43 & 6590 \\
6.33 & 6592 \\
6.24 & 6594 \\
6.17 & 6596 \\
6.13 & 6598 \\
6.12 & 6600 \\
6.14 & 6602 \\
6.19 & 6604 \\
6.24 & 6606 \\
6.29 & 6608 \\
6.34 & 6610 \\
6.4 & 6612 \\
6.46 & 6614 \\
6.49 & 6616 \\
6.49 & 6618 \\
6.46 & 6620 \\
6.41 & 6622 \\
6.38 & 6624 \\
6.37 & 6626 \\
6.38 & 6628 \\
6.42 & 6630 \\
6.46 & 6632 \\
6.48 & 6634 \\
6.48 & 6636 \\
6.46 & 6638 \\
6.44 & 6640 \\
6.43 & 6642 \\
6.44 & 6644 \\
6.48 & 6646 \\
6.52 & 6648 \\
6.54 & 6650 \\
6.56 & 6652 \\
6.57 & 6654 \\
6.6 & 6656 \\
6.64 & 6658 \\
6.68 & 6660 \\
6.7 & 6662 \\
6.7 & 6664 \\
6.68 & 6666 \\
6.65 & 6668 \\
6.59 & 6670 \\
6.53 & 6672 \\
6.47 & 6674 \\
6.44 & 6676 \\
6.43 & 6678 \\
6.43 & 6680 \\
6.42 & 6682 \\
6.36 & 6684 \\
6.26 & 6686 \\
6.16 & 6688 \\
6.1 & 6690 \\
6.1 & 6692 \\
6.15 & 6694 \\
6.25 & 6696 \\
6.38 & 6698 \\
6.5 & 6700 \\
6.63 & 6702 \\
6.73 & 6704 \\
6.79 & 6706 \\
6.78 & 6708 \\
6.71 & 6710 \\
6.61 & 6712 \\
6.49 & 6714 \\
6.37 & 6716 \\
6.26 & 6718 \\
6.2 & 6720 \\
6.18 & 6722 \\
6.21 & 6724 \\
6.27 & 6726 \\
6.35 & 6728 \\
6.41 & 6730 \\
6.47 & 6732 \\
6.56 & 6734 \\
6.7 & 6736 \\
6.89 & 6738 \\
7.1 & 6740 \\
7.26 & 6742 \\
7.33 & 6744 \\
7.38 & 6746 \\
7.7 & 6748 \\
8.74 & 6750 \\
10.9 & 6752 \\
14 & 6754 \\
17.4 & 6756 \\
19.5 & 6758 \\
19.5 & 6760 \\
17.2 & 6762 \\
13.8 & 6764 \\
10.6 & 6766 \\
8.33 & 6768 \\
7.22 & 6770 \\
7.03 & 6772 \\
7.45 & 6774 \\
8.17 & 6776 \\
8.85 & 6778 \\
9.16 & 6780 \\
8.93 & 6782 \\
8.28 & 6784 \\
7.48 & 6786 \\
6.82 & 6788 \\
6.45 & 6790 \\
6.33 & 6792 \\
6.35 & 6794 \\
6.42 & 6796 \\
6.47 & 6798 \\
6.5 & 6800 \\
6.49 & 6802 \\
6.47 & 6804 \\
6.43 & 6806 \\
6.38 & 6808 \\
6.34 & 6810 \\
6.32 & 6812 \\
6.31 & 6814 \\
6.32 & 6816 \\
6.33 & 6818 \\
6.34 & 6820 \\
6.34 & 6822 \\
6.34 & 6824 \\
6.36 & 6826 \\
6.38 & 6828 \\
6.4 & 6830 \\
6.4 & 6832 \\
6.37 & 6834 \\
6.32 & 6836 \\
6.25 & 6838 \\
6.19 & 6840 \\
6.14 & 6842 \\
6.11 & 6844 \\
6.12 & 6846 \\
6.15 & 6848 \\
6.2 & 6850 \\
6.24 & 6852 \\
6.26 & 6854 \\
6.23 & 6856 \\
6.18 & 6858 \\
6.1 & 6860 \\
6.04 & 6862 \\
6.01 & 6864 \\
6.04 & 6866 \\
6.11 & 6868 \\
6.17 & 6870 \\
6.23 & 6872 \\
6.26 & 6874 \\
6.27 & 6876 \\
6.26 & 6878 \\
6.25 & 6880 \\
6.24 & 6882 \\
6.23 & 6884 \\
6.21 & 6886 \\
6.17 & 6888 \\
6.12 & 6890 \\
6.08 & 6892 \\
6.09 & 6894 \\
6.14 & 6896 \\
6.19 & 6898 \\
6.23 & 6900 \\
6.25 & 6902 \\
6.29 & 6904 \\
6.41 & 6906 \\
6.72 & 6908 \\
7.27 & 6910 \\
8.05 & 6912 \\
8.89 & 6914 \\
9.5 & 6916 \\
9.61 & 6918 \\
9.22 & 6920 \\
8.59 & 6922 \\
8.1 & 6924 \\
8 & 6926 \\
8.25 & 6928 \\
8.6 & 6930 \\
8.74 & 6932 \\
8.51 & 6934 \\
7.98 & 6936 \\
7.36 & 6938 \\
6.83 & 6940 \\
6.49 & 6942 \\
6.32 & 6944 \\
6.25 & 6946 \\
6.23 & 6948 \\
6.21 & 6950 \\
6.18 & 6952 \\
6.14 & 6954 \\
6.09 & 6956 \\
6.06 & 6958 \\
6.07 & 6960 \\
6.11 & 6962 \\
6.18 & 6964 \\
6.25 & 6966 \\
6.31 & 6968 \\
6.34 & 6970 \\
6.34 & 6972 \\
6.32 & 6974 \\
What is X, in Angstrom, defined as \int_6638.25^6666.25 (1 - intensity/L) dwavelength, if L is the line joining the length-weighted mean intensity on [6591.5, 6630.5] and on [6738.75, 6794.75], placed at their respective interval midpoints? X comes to 2.6 Angstrom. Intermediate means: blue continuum 6.32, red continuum 9.83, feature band 6.56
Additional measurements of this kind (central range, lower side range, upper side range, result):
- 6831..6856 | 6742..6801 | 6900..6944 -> 7.22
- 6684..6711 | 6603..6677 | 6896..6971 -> 0.77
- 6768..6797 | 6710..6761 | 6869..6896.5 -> 1.25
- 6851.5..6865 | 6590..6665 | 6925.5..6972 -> 1.13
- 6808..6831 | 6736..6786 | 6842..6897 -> 4.83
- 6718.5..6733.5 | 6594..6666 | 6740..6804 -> 3.79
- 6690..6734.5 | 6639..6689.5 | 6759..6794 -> 7.58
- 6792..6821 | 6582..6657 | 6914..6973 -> 2.08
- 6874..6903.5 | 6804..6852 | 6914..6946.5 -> 4.62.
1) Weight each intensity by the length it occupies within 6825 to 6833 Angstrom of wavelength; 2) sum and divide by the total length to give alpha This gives 6.38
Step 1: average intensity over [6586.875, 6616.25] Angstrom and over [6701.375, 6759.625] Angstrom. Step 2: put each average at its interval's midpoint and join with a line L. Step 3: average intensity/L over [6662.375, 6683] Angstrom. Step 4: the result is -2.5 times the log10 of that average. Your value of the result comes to 0.12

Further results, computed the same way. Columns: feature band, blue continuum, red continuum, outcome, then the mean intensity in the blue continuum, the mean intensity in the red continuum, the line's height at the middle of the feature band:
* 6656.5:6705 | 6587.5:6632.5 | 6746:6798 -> 0.22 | 6.34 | 9.98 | 7.93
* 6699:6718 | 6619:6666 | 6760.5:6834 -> 0.06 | 6.51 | 7.56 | 6.96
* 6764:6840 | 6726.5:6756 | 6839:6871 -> 0.01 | 8.14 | 6.14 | 7.07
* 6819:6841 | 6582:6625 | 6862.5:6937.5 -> 0.09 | 6.36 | 7.08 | 6.91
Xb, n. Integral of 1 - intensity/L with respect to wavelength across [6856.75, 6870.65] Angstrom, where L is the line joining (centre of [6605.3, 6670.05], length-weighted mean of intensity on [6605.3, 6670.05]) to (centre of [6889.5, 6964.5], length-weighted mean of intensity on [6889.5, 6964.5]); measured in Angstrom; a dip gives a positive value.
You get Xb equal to 1.8 Angstrom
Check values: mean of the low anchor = 6.49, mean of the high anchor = 7.13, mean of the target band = 6.09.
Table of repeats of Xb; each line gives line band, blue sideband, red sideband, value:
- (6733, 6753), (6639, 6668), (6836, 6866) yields -4.0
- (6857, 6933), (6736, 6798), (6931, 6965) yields 5.2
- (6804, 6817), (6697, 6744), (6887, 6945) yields 1.1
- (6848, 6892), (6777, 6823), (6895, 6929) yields 7.0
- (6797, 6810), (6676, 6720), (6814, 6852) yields -0.3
